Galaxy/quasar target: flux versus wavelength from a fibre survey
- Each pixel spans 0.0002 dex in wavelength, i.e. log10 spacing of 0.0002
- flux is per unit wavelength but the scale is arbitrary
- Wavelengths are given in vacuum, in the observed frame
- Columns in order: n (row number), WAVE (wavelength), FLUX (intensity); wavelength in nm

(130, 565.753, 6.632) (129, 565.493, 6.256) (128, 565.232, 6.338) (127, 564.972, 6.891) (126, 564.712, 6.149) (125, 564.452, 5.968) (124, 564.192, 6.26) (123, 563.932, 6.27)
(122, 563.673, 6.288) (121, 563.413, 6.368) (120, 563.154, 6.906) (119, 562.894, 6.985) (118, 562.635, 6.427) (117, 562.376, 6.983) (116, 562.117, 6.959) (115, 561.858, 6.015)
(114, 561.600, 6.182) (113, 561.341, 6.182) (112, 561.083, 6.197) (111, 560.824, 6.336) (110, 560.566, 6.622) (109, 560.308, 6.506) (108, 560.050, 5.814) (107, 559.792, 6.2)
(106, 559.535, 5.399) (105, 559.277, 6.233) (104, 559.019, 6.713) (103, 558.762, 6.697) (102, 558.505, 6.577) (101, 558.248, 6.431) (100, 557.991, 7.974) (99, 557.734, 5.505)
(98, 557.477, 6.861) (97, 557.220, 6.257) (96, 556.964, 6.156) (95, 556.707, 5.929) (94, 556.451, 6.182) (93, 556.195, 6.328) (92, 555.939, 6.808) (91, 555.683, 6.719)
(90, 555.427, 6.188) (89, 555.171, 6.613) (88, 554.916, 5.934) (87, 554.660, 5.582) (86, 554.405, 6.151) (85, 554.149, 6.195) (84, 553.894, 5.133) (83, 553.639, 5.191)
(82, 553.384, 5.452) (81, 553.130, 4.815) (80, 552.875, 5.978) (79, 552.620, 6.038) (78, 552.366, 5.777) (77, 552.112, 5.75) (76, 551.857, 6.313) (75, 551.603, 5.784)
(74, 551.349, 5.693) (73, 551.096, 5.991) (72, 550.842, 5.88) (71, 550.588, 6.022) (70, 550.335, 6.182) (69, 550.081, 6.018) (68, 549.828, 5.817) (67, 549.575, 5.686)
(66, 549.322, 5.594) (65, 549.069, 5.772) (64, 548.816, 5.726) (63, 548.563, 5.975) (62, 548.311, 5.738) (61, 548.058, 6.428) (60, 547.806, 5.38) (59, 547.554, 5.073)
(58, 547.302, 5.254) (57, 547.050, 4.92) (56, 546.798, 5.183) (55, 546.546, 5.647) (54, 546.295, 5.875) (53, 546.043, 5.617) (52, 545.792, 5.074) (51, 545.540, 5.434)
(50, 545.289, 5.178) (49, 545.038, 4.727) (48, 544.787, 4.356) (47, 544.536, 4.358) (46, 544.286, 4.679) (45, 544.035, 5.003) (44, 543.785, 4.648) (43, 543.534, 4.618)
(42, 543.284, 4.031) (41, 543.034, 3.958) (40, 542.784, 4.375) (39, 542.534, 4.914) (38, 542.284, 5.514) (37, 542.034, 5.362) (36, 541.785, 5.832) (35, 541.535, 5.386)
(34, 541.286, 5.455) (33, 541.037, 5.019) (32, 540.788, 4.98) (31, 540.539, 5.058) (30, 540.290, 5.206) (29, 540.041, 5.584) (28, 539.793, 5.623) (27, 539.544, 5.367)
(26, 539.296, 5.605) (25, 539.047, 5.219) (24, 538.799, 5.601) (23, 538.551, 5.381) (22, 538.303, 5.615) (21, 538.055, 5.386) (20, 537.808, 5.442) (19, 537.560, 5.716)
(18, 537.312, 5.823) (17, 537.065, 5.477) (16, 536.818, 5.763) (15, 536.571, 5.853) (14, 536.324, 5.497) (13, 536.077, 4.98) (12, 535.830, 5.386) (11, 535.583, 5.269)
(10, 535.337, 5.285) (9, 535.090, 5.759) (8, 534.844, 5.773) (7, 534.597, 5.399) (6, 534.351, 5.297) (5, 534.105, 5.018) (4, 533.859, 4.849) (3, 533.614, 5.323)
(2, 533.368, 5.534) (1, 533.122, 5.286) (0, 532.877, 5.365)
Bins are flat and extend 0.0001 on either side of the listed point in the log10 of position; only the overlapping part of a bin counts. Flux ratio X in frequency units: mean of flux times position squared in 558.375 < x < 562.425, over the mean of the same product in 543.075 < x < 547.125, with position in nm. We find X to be 1.4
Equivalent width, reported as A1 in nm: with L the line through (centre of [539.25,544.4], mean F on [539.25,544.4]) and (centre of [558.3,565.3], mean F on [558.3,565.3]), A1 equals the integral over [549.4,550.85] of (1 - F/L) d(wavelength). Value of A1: -0.08 nm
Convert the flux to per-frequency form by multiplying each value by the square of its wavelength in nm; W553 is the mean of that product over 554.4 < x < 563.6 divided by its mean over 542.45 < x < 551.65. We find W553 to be 1.3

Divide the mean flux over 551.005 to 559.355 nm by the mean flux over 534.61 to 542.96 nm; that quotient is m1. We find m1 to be 1.1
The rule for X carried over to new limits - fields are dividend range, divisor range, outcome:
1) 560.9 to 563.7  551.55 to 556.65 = 1.13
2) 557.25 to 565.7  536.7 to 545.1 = 1.34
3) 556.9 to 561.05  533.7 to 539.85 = 1.27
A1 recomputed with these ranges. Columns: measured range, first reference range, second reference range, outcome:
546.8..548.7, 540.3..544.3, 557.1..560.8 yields -0.032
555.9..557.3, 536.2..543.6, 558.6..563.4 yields -0.015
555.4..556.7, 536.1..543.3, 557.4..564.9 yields -0.055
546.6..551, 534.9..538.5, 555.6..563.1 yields 0.232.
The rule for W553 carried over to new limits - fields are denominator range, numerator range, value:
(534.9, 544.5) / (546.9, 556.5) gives 1.16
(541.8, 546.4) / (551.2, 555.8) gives 1.24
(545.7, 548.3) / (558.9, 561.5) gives 1.19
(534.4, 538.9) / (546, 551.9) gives 1.09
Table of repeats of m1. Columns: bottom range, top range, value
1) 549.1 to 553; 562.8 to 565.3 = 1.09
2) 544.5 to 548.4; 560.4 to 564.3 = 1.22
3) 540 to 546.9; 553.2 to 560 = 1.23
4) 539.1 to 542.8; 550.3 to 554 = 1.08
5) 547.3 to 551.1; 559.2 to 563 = 1.09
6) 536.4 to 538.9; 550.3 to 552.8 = 1.06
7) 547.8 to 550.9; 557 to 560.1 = 1.09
